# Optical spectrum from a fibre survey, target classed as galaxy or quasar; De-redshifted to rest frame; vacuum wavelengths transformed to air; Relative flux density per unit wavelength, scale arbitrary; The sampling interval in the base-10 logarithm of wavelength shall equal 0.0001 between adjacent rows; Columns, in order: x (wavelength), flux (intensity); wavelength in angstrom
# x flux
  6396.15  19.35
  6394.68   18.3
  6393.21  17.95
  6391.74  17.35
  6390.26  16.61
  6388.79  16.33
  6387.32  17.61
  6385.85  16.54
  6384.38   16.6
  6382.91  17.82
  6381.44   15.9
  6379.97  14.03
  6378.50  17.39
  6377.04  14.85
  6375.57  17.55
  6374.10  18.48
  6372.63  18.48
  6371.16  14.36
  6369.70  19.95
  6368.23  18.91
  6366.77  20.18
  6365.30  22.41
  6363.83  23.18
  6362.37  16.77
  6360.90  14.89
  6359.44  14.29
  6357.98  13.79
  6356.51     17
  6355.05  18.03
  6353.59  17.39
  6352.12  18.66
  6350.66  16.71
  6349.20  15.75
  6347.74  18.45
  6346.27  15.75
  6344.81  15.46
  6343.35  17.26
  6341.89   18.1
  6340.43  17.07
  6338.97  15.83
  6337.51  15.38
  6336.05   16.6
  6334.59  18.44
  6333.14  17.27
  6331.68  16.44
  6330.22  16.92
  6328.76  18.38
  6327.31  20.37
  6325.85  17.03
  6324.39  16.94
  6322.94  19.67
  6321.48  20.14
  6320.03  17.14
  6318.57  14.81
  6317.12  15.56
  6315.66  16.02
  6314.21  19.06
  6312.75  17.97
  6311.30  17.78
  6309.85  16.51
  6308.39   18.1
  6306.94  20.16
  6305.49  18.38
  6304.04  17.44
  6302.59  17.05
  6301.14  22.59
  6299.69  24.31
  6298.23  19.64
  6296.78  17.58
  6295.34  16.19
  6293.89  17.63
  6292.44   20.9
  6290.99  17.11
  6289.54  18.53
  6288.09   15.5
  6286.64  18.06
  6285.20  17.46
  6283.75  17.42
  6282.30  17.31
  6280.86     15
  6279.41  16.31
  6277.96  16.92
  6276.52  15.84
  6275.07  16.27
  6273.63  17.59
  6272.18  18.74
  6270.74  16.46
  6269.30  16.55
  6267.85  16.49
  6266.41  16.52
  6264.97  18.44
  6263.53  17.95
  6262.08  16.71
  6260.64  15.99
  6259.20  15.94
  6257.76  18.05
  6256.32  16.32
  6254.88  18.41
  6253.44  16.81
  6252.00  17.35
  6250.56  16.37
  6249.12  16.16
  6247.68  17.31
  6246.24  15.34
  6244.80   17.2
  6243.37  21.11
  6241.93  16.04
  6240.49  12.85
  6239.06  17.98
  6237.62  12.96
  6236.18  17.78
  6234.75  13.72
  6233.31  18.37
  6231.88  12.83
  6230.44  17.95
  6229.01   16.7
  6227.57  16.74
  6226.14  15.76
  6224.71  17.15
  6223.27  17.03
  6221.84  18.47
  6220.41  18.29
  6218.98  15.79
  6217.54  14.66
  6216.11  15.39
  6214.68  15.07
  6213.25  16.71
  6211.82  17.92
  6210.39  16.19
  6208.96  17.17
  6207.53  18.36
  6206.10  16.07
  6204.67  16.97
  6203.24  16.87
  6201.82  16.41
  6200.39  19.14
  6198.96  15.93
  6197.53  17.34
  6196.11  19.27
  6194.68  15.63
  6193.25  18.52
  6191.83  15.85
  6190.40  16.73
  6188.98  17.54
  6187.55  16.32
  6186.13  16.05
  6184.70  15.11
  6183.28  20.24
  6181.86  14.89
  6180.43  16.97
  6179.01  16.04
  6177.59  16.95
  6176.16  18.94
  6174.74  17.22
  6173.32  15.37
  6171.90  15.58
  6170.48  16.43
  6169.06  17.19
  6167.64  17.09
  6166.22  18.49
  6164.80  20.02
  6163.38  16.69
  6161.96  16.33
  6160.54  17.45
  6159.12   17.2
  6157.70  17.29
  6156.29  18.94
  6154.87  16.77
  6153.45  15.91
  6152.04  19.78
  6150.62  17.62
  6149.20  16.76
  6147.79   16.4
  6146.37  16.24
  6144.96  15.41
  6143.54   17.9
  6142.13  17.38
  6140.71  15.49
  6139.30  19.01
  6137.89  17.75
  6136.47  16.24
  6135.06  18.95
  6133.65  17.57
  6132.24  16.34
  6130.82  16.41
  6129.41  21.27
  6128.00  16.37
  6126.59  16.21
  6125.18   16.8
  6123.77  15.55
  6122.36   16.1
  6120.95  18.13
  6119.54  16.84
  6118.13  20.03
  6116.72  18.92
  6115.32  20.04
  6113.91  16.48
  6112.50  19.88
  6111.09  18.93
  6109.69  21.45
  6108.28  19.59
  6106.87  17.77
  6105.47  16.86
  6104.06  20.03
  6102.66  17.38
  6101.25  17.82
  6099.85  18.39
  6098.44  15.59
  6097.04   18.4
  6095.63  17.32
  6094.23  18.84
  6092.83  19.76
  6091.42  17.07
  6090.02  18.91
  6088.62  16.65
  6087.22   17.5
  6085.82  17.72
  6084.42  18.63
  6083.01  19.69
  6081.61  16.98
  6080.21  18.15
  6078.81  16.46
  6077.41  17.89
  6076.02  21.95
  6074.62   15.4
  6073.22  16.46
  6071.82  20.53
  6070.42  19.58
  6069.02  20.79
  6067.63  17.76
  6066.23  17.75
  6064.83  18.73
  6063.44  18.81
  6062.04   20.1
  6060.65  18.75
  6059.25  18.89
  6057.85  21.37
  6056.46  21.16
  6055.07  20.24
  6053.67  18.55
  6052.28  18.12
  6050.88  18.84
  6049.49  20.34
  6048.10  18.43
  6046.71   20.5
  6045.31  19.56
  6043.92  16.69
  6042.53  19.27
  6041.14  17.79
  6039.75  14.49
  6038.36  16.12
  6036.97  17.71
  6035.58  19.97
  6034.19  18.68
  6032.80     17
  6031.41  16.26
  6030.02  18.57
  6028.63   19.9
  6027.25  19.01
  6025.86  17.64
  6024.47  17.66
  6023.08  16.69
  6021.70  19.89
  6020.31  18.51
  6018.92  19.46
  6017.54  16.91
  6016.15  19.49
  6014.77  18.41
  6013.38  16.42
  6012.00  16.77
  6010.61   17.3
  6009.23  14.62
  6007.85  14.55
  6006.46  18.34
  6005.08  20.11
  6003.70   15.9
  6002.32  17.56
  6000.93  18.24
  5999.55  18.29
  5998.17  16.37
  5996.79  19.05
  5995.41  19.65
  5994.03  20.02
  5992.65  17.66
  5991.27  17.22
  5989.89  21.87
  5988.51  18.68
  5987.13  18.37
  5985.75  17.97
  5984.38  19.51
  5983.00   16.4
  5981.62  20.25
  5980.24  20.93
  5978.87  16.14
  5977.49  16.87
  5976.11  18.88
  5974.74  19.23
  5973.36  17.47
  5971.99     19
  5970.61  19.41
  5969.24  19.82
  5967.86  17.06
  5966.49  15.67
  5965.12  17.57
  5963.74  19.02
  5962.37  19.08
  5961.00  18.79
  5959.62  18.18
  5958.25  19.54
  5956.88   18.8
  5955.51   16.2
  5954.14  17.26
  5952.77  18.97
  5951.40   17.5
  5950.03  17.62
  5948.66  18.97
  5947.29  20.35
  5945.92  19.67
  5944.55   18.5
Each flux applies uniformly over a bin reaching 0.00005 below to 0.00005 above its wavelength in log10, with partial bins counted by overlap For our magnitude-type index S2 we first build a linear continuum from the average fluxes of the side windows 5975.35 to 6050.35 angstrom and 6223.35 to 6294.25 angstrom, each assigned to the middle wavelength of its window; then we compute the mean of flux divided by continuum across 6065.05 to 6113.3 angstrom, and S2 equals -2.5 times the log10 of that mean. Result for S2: -0.04 mag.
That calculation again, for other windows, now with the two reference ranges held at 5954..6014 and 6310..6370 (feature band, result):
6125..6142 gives 0.028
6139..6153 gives 0.043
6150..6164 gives 0.025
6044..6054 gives -0.063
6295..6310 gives -0.090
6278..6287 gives 0.044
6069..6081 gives -0.030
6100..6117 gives -0.052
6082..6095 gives -0.021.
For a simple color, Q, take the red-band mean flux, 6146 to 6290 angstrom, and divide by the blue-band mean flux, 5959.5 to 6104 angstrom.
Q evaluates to 0.92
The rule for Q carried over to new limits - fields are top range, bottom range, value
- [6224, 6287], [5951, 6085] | 0.91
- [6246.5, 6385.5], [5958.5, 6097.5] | 0.95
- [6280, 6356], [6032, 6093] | 0.95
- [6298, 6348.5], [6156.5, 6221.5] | 1.05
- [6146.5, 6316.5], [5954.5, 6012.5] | 0.94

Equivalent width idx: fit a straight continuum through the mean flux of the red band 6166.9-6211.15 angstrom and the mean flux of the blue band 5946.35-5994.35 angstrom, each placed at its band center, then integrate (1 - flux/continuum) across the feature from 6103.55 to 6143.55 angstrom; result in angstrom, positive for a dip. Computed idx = -1.26 angstrom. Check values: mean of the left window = 18.5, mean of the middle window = 17.9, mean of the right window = 16.9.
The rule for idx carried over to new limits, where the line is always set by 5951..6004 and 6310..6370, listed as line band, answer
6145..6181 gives 1.5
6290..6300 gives -0.7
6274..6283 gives 0.7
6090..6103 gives 0.1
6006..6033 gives 0.8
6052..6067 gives -1.0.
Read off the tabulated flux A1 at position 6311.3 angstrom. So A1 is 17.78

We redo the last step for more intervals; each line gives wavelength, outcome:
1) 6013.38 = 16.42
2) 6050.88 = 18.84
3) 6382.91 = 17.82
